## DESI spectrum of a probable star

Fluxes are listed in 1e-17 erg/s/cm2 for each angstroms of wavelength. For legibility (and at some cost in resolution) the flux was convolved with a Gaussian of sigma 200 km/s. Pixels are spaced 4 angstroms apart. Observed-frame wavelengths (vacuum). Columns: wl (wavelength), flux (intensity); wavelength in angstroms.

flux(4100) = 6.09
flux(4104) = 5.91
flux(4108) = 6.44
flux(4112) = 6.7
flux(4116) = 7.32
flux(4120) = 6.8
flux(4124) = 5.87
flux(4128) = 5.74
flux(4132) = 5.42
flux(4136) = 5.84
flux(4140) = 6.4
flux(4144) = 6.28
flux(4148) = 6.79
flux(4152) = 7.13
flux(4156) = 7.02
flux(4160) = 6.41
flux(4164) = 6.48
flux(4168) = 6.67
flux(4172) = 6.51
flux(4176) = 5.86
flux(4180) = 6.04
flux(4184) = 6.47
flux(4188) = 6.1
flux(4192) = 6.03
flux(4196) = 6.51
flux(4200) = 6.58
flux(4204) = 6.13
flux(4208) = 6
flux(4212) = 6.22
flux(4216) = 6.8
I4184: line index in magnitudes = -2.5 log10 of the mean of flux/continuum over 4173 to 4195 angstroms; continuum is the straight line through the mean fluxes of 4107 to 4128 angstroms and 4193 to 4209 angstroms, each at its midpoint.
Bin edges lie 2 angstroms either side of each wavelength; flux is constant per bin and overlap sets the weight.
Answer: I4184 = 0.04 mag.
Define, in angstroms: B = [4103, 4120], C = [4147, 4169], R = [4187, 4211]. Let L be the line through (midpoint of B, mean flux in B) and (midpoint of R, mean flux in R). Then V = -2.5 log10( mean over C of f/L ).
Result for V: -0.05 mag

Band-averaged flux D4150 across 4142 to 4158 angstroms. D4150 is 6.8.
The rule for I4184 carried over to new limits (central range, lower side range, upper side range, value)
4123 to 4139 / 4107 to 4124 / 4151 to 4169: 0.170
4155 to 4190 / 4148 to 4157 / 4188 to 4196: 0.035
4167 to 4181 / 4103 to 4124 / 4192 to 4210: 0.020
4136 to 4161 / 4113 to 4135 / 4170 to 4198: -0.066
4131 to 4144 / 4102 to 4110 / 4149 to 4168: 0.094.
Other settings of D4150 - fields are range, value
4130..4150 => 6.15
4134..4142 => 6.12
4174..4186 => 6.12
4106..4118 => 6.82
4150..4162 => 6.85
